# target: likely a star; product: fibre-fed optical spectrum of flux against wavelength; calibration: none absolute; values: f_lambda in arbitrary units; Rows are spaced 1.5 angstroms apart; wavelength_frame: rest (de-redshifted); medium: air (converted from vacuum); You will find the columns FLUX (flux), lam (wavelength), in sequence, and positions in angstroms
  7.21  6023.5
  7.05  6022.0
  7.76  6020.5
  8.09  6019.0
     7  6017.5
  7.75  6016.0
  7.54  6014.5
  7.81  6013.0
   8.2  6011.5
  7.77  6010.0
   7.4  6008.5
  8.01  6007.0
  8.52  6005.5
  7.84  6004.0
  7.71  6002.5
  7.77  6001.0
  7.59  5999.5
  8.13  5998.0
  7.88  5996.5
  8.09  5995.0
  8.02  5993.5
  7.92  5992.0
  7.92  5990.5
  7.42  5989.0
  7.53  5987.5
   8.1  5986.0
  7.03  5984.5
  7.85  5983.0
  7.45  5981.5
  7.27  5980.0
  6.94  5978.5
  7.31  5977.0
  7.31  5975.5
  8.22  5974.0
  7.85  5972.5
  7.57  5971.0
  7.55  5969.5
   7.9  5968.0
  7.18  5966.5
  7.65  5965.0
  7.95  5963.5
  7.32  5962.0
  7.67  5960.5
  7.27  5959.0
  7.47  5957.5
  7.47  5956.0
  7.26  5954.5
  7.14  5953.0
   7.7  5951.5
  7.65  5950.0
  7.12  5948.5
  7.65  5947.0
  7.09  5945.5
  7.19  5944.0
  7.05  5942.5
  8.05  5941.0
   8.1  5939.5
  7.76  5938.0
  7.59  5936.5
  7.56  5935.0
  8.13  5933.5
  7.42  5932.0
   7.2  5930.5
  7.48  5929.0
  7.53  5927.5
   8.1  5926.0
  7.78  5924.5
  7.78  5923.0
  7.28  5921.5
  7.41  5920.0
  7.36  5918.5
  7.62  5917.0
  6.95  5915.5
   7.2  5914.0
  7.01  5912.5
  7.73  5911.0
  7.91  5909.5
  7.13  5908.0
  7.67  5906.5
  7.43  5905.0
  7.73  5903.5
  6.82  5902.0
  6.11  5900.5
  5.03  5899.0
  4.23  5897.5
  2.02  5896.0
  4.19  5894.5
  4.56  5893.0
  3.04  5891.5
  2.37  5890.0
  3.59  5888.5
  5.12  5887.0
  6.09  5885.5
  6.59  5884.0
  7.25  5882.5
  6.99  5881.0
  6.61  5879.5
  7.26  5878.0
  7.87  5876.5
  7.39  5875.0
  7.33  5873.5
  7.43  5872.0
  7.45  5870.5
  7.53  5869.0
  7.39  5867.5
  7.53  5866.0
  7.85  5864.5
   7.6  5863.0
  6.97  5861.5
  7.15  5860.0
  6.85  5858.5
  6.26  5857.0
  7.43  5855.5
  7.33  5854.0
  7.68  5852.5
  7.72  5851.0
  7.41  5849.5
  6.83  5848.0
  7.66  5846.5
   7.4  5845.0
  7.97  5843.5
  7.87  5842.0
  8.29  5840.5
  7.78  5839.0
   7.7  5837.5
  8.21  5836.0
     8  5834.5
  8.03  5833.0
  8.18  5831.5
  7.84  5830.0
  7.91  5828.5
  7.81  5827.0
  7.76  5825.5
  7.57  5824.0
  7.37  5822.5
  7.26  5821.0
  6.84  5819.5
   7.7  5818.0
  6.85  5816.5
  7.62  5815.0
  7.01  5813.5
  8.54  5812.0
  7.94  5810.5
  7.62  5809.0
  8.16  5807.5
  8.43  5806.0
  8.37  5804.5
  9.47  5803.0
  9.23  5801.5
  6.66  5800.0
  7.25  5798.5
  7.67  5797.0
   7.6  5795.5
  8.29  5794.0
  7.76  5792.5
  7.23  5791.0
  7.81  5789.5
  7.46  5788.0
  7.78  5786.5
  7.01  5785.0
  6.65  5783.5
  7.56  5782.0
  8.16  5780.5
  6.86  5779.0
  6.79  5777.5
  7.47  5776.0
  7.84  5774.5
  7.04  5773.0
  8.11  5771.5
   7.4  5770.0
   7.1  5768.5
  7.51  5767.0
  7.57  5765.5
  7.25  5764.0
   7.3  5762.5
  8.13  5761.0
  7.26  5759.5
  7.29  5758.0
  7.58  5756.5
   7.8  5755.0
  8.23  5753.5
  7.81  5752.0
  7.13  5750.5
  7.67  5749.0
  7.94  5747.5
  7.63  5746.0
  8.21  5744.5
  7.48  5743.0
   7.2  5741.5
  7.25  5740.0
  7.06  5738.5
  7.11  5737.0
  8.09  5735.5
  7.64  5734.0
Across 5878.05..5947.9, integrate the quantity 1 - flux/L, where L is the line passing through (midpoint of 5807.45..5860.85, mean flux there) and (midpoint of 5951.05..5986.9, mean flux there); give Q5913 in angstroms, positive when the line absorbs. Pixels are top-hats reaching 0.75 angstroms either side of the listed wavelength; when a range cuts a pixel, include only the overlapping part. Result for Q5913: 8.1 angstroms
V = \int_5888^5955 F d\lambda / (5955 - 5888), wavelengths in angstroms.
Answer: 6.78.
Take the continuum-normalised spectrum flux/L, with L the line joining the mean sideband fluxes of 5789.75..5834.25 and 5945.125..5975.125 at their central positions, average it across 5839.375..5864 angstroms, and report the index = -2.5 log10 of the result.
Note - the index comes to 0.05 mag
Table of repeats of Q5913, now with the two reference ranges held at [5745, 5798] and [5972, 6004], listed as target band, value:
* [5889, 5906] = 6.1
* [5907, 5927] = 0.4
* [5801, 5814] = -1.3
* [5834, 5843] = -0.5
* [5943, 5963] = 0.7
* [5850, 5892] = 4.8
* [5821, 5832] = -0.2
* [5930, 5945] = 0.1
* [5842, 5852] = 0.1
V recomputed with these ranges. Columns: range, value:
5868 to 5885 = 7.23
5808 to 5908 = 6.95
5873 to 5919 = 6.19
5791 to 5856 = 7.76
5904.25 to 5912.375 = 7.53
